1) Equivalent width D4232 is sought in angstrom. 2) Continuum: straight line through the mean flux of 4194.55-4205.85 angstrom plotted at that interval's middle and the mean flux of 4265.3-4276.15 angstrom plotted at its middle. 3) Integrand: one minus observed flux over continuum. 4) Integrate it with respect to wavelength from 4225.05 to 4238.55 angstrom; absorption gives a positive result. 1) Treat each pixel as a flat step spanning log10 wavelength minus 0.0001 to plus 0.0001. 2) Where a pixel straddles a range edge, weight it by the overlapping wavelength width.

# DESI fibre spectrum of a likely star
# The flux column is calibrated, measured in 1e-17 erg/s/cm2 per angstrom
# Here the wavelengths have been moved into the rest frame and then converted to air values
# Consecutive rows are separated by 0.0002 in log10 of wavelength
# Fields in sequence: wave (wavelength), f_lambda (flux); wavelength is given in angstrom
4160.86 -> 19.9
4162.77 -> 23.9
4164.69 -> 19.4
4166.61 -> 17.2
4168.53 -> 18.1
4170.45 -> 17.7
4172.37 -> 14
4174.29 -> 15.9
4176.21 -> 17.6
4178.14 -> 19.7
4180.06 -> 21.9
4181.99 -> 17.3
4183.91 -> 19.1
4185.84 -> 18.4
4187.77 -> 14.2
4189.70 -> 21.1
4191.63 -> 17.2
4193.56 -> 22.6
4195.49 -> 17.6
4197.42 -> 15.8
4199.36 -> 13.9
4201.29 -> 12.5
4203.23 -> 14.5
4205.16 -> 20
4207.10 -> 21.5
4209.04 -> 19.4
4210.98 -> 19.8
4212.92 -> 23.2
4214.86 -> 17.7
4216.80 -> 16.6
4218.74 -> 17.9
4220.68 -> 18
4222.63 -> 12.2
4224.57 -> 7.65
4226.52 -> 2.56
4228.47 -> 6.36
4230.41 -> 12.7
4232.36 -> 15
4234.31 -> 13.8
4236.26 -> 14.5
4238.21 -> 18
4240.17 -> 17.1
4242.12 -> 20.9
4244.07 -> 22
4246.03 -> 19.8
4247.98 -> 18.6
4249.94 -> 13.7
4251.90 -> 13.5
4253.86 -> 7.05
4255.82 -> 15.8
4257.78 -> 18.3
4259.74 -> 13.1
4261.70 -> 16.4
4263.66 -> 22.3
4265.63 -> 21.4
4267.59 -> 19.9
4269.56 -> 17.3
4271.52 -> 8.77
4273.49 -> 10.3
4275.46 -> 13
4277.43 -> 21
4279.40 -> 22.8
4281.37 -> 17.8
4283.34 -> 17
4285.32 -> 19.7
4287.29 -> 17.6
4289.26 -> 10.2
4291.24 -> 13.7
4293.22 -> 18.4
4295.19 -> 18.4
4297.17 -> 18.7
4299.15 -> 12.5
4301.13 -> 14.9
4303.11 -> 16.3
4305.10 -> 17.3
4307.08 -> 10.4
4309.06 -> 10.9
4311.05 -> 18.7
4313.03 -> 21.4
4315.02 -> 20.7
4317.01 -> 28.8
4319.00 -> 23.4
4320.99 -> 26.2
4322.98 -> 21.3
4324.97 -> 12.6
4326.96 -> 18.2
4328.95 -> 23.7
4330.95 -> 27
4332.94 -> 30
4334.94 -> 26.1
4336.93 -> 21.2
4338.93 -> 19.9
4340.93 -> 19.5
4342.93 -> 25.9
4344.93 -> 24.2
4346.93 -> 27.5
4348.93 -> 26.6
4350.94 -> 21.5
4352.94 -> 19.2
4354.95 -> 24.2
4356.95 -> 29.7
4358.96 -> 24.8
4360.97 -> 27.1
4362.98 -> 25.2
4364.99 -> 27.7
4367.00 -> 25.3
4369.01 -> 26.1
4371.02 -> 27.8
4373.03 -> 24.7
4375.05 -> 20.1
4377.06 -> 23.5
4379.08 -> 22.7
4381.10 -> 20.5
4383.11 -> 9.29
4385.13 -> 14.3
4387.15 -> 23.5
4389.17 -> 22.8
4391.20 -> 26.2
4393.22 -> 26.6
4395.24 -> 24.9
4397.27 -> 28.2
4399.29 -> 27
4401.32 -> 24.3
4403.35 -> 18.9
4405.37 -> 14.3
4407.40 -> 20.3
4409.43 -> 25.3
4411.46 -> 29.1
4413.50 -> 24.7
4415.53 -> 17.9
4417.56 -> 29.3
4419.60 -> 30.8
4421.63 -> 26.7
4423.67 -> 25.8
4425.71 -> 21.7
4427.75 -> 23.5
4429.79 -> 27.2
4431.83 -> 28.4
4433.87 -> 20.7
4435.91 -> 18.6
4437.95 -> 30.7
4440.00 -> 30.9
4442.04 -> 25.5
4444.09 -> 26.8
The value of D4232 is 3.4 angstrom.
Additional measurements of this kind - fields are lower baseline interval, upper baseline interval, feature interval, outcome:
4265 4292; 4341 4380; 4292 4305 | 1.3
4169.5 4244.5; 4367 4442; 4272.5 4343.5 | 4.8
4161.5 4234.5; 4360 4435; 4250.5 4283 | 5.1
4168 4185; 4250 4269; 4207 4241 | 3.9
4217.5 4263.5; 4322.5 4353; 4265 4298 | 2.5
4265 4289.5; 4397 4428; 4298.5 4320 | 0.9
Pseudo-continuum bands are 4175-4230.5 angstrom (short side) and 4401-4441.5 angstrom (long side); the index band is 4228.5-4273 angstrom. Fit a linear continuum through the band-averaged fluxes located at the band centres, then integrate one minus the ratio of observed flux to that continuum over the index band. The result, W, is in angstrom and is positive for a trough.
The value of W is 5.4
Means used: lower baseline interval 16.6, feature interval 16.1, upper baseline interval 24.5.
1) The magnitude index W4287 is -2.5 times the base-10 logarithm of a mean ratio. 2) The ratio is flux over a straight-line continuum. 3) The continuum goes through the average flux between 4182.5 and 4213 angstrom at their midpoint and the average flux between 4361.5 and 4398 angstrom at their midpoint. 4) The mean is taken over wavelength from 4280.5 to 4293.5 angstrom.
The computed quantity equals 0.26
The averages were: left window 18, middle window 16.2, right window 23.3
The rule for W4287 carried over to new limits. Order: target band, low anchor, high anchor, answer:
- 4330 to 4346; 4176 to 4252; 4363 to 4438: -0.139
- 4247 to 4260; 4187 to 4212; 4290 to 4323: 0.244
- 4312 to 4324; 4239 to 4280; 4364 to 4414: -0.200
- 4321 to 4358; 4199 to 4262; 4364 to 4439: -0.123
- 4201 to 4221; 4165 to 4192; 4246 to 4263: -0.115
